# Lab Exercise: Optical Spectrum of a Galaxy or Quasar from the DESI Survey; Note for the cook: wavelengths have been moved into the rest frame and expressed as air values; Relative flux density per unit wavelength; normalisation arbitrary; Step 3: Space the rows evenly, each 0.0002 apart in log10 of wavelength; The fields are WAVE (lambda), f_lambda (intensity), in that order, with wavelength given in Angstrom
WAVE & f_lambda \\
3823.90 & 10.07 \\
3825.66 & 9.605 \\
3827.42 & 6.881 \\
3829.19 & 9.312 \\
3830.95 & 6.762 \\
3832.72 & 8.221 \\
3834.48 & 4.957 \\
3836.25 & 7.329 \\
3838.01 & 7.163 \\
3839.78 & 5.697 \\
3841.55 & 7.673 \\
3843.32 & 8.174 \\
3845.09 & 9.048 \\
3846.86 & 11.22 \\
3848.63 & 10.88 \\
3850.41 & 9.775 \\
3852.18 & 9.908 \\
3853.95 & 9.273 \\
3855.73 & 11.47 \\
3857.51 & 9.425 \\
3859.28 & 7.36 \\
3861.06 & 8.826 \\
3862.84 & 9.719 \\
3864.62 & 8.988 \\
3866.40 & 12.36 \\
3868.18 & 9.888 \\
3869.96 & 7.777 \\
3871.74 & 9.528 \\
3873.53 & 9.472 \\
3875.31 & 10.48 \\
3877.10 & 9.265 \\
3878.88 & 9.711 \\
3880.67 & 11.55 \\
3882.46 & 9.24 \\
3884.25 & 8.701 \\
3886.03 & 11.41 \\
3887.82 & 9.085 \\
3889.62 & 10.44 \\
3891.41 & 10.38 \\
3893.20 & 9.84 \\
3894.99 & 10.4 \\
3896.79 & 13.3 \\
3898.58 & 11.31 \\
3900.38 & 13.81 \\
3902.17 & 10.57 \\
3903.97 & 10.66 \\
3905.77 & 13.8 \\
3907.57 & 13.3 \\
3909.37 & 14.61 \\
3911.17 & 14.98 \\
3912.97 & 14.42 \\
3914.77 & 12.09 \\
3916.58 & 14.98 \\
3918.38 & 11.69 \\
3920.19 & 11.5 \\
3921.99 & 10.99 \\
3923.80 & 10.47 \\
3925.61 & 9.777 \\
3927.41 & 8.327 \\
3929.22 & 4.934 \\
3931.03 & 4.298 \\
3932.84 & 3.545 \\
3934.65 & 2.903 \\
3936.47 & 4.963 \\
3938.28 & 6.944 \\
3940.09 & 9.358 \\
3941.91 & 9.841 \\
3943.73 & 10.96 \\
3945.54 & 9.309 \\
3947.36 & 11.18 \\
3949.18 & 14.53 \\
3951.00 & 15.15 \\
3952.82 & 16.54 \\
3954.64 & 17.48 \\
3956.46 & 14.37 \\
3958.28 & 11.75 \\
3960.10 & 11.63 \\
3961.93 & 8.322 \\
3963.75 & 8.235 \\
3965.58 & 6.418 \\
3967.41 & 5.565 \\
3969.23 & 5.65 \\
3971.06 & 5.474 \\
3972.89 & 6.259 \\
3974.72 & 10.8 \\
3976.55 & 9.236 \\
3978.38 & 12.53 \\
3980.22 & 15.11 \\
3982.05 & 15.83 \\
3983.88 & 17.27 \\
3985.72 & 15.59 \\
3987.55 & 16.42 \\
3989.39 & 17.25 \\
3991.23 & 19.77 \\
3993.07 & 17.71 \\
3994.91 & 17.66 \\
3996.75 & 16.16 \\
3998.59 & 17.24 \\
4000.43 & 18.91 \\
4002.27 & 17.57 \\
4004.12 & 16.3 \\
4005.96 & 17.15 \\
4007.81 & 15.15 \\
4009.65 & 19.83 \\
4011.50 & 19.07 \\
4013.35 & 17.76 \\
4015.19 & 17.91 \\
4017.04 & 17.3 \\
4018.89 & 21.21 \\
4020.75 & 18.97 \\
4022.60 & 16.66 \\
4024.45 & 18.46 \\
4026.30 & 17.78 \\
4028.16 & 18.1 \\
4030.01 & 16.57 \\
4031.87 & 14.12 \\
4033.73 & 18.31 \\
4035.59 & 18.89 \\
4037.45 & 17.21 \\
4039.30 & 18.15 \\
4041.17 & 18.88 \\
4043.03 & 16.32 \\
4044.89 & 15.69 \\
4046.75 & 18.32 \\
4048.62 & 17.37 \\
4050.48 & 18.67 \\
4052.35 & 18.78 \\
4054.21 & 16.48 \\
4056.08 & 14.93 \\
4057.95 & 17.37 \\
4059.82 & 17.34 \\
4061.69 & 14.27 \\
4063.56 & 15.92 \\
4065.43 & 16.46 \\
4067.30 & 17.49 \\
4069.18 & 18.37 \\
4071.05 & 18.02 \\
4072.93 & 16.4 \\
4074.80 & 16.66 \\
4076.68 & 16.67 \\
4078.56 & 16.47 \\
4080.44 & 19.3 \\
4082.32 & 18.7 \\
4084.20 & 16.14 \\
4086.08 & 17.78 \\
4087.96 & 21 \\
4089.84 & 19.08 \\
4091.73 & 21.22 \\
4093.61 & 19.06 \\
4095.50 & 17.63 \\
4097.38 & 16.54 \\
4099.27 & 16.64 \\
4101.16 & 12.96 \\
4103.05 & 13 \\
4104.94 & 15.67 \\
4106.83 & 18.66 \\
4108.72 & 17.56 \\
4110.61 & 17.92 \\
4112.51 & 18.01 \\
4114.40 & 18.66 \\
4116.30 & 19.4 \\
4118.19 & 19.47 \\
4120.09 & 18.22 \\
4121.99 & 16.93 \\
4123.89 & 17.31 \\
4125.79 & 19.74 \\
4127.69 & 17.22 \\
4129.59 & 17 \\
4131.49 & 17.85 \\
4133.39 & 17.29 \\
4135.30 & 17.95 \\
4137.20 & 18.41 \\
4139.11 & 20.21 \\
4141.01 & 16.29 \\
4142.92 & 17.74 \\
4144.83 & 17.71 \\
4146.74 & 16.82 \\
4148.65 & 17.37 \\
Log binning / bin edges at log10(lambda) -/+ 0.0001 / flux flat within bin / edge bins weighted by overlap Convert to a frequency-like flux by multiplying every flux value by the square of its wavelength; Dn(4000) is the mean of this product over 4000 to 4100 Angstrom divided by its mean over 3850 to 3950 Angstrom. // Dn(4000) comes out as 1.88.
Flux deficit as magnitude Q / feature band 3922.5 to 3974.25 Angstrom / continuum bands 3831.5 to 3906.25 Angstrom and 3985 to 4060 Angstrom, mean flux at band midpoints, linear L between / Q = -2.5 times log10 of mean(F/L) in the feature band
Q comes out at 0.45 mag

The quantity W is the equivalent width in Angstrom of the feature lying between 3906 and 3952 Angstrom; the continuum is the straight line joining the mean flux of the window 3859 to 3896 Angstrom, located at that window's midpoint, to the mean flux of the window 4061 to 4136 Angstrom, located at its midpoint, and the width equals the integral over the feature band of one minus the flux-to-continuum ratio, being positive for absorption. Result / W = 4.99 Angstrom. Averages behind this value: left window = 9.78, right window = 17.5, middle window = 10.3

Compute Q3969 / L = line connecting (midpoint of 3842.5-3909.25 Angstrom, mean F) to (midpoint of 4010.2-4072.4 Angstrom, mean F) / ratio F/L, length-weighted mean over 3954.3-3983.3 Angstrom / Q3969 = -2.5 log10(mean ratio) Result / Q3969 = 0.37 mag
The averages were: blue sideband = 10.3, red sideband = 17.5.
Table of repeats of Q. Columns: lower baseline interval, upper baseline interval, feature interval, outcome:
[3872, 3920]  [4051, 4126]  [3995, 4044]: -0.16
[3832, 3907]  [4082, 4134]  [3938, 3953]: 0.08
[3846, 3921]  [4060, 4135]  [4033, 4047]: -0.13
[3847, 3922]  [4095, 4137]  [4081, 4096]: -0.14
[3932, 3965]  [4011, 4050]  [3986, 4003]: -0.21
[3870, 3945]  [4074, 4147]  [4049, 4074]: -0.07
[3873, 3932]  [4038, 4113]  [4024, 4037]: -0.12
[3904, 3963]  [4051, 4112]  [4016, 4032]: -0.21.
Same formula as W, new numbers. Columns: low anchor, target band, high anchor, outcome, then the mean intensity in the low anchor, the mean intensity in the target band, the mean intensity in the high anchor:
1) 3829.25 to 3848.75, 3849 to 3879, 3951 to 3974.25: -4.8 Angstrom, 7.87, 9.62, 10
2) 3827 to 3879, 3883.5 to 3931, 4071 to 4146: -2.3 Angstrom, 8.89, 11.3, 17.7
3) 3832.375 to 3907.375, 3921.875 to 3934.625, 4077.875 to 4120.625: 5.2 Angstrom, 9.77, 6.94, 17.8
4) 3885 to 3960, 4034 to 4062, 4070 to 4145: -3.2 Angstrom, 11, 17.3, 17.7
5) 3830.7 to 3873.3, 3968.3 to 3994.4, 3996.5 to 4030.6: 4.7 Angstrom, 8.85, 13.3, 17.8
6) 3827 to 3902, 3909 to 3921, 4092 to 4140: -2.5 Angstrom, 9.46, 13.4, 17.6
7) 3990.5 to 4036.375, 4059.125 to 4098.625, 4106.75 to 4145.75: 0.7 Angstrom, 17.8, 17.6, 18.1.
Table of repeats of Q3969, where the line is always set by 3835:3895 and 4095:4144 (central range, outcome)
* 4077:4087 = -0.08 mag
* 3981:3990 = -0.24 mag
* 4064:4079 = -0.07 mag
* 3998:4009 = -0.23 mag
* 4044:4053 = -0.17 mag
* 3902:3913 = -0.23 mag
